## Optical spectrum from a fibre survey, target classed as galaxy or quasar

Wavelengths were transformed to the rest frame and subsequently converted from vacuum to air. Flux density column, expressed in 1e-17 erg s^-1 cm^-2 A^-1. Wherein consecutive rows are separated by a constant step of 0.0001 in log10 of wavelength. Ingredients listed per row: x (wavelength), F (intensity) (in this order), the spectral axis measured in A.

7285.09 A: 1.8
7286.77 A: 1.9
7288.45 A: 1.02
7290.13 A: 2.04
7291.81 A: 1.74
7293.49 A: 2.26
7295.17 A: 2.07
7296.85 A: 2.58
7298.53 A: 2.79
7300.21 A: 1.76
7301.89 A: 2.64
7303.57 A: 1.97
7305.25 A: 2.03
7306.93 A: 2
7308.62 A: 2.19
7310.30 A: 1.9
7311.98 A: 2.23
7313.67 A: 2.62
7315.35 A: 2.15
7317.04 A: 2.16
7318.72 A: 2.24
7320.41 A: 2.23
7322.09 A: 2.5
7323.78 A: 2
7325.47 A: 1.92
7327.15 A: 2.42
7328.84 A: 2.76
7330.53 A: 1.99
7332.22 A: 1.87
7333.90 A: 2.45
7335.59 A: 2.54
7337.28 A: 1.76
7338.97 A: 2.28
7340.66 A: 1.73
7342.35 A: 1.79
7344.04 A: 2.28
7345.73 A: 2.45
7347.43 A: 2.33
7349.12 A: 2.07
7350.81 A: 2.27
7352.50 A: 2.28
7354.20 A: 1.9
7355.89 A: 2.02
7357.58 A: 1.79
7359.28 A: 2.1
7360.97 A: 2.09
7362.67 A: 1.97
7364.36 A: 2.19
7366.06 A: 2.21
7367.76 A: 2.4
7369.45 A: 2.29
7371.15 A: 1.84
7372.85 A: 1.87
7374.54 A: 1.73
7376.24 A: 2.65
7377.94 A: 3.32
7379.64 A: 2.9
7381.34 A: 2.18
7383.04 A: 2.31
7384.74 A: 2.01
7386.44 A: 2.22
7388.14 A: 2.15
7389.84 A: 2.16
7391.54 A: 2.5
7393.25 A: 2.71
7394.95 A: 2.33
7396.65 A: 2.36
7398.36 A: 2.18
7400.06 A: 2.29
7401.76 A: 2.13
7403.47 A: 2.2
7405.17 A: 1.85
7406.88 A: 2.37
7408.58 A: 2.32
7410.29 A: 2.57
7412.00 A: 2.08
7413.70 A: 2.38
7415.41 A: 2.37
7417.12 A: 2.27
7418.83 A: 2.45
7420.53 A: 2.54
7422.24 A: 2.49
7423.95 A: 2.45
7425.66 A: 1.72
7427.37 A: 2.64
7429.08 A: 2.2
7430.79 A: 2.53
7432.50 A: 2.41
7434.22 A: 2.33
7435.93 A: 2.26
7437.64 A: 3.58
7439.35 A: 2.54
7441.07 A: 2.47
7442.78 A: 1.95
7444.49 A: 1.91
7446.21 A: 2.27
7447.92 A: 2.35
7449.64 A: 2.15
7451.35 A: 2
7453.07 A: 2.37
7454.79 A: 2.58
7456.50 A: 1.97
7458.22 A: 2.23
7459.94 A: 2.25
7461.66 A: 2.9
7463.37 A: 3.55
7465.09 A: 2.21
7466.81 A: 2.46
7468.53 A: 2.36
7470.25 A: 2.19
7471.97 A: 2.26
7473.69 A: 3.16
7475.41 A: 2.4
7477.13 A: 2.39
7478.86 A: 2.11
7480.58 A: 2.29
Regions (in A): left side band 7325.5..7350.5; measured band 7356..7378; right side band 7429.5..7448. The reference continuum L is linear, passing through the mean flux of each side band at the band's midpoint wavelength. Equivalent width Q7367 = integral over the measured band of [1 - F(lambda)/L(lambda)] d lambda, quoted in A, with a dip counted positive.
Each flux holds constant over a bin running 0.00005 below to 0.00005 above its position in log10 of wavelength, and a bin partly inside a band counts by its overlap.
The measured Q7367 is 1.1 A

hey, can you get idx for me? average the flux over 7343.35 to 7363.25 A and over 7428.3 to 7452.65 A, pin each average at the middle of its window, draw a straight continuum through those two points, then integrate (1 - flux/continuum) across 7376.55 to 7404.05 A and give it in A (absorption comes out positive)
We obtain -1.92 A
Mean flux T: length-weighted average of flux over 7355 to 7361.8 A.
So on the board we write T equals 2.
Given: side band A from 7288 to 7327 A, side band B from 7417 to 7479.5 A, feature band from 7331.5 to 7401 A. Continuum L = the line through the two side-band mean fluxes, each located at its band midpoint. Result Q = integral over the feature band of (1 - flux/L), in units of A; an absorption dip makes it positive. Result 1.29 A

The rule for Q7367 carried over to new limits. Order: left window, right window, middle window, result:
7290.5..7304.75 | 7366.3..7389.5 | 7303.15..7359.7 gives 2.3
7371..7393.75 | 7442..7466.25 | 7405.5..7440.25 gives -1.2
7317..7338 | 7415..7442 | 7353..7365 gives 1.5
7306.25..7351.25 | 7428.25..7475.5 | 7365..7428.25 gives 0.3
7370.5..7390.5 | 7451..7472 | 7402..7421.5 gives 0.3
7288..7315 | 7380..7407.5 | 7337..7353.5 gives 0.4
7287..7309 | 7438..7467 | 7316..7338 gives -0.9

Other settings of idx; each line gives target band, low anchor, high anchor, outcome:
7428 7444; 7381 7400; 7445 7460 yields -1.5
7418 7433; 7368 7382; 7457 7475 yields 0.5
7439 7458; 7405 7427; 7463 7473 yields 1.5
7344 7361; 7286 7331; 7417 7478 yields 0.7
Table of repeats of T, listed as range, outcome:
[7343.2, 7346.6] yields 2.36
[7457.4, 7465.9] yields 2.63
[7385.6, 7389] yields 2.19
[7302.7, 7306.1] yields 2.01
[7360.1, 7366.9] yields 2.12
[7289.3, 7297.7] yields 2.14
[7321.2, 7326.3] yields 2.14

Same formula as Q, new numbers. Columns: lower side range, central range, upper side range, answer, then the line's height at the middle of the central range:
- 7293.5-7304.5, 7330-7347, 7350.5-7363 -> 0.0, 2.13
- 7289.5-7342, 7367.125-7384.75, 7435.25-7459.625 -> -0.6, 2.25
